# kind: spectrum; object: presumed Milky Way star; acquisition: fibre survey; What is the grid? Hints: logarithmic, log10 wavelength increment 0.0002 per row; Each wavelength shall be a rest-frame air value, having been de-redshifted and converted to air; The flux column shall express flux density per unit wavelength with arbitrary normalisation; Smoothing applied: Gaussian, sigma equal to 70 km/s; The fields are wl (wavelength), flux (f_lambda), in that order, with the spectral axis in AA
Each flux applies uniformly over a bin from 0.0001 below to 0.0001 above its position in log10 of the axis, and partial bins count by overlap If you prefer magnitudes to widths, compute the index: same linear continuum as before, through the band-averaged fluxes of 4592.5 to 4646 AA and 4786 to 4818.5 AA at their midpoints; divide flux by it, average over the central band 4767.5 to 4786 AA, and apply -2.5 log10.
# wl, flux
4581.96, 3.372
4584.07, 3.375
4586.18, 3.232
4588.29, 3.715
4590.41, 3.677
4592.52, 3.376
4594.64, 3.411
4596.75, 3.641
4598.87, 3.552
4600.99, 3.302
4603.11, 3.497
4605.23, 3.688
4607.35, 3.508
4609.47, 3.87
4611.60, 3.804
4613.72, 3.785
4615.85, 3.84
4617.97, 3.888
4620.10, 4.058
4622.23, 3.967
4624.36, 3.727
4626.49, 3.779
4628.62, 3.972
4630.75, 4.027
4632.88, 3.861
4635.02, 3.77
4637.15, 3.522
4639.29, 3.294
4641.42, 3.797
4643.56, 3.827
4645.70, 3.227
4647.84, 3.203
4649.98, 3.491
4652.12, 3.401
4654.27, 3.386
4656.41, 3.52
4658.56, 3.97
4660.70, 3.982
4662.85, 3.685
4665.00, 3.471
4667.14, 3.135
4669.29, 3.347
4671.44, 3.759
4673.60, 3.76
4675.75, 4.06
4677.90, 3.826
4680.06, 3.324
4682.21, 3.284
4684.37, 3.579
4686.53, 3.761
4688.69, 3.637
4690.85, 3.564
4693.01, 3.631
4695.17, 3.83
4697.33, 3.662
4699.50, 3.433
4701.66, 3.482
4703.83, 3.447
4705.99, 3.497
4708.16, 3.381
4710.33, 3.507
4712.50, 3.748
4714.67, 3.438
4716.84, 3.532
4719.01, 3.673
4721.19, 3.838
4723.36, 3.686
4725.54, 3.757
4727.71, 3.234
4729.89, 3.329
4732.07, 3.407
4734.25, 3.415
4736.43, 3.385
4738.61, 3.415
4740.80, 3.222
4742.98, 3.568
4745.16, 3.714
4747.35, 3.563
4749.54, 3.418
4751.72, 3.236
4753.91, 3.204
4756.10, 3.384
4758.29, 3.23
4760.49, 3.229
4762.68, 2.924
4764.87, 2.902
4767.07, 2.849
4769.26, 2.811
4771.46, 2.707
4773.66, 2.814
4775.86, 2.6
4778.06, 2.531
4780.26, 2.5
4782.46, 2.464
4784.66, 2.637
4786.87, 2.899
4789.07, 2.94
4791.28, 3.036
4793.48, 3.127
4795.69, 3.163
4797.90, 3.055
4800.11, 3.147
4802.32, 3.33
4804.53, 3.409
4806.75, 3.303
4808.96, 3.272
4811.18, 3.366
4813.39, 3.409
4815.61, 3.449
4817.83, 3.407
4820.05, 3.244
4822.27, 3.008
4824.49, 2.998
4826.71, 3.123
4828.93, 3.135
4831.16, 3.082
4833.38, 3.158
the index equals 0.24 mag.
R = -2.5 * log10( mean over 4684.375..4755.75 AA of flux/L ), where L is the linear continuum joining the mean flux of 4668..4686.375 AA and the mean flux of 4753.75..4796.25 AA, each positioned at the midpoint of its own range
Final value -0.072 mag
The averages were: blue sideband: 3.62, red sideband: 2.89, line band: 3.52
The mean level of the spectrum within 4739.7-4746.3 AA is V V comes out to 3.5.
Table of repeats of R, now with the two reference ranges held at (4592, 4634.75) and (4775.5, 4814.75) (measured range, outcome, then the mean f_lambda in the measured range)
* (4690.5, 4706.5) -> -0.05 mag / 3.57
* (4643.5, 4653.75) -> 0.06 mag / 3.39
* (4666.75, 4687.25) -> -0.03 mag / 3.59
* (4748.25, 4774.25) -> 0.03 mag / 3.07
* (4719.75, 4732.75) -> -0.08 mag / 3.55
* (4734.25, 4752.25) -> -0.07 mag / 3.45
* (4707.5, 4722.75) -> -0.08 mag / 3.6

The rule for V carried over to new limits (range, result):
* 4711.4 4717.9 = 3.57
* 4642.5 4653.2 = 3.43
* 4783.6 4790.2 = 2.83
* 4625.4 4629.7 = 3.88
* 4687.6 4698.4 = 3.67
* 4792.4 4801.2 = 3.12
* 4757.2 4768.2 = 3.03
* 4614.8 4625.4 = 3.9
